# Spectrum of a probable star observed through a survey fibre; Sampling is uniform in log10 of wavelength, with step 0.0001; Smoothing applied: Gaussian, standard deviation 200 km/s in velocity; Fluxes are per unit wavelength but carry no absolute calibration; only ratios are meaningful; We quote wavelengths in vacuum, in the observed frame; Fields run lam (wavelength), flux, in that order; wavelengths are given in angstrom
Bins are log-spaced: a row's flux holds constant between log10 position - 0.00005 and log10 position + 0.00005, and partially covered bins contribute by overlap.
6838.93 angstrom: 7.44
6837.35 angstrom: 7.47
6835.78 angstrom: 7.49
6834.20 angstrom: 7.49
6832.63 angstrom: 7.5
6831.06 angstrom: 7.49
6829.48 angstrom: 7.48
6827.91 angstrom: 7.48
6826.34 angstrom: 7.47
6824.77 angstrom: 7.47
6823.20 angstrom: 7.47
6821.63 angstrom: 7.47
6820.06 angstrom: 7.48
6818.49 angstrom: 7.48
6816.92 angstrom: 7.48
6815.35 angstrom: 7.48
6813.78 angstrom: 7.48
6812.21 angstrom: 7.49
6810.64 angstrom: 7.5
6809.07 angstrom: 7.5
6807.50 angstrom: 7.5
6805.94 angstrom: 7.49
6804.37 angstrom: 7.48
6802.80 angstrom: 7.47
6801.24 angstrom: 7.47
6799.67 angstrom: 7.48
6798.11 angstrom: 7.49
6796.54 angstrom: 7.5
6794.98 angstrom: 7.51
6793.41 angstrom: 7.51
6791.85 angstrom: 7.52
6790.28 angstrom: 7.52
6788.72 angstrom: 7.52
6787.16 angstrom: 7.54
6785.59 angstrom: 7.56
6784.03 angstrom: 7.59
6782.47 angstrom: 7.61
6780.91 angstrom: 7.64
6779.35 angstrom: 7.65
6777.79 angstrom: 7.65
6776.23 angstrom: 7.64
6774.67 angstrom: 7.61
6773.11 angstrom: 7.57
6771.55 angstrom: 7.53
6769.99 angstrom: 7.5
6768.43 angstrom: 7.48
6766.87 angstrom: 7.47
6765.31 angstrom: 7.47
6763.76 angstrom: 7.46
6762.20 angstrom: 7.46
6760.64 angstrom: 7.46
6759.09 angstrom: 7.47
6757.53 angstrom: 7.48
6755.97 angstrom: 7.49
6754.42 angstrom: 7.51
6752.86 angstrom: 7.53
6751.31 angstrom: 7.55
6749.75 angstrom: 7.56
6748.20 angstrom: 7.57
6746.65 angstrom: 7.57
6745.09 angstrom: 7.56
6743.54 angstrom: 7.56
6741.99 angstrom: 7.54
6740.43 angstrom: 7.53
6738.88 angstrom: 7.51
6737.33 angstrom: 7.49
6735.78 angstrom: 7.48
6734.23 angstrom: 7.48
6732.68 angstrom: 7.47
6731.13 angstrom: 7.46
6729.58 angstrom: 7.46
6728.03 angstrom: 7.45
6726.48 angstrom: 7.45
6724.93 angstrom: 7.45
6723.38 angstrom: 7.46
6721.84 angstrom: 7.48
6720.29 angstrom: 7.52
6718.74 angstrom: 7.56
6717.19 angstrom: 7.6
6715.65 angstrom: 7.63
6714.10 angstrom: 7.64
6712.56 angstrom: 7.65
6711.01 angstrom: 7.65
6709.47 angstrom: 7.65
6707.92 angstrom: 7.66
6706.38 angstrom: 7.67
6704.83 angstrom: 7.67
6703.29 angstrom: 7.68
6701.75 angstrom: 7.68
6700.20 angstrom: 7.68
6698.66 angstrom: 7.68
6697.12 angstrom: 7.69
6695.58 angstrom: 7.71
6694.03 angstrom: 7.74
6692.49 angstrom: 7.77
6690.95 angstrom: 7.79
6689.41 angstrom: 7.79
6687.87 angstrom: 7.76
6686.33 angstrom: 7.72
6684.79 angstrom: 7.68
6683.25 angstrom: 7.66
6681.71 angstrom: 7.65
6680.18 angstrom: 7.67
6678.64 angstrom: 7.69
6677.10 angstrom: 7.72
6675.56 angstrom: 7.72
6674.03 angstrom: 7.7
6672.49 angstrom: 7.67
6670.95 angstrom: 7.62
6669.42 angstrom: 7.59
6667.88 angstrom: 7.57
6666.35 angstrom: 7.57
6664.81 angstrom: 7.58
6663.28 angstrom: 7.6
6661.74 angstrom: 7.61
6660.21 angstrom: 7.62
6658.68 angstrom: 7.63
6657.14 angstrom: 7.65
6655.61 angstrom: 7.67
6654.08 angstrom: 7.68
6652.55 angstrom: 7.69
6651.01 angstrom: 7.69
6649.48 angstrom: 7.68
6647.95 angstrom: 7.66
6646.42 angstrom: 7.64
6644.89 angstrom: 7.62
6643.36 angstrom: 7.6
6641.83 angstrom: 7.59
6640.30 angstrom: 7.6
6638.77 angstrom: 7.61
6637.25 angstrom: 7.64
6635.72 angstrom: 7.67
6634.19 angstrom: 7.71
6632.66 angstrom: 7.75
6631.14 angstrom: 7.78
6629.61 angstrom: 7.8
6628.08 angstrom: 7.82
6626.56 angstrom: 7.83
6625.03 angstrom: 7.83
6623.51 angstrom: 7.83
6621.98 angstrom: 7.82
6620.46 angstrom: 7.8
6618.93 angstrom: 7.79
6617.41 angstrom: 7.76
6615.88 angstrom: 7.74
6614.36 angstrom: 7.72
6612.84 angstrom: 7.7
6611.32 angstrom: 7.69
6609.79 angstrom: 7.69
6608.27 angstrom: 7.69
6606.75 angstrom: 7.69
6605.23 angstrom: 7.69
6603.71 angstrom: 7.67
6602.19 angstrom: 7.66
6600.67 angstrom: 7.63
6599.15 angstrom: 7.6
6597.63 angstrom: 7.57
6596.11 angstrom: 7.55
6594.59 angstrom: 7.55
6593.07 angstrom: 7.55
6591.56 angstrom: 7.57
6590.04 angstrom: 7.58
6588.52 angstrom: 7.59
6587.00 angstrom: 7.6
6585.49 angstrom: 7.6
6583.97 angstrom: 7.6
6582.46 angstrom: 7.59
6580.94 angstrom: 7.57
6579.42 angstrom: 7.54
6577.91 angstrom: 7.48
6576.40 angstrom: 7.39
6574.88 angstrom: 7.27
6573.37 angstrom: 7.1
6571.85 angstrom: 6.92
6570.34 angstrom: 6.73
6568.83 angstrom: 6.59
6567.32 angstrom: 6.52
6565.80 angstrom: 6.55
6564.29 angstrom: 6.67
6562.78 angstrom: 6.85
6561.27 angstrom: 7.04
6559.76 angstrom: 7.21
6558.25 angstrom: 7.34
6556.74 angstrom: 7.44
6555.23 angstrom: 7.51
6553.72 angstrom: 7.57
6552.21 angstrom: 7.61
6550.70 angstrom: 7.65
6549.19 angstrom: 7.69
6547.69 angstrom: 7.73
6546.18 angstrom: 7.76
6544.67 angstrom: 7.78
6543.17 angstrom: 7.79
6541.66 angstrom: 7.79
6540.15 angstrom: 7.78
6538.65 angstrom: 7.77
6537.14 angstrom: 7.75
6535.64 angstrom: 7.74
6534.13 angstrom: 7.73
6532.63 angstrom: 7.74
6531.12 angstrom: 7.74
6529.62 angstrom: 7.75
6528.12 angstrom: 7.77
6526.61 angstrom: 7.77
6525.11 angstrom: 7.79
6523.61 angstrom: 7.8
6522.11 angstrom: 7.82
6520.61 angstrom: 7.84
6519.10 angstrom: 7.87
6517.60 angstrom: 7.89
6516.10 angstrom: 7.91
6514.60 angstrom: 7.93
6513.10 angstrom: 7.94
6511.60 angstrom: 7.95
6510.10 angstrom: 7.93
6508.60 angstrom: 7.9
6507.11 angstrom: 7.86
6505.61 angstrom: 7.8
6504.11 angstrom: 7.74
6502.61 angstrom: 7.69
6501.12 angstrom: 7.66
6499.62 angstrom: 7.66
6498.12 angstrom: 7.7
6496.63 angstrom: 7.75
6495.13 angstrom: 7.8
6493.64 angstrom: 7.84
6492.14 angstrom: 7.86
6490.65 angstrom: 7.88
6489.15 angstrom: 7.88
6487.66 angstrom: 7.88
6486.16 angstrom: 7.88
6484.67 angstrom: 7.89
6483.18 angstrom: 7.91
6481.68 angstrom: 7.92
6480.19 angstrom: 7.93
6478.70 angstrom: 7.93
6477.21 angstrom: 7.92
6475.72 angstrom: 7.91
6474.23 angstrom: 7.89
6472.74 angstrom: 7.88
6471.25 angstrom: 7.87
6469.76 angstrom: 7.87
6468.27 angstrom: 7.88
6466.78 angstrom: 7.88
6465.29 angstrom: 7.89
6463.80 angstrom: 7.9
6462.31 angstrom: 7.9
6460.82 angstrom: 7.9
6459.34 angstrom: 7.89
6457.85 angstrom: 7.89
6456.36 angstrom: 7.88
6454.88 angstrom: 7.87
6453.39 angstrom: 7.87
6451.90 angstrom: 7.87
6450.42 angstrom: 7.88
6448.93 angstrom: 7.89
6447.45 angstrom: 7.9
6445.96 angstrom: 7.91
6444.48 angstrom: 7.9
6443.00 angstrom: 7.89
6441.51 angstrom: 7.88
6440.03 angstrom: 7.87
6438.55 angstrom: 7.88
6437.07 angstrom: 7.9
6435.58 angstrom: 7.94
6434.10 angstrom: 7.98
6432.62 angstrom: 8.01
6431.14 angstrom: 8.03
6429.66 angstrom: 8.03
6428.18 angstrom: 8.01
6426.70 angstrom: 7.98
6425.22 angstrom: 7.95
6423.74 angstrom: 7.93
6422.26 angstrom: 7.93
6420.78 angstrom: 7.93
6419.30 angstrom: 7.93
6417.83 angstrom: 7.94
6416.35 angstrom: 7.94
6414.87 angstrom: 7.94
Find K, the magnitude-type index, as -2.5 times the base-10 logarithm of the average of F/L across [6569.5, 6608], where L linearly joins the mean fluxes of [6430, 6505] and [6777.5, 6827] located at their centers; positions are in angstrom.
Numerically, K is 0.036 mag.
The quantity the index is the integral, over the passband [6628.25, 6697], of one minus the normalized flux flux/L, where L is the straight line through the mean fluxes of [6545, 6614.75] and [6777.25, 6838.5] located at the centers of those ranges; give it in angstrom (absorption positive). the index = -2.0 angstrom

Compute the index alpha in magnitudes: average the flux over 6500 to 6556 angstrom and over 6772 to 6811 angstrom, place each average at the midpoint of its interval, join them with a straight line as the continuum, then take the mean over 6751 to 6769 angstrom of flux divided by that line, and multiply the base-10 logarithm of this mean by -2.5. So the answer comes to 0.01 mag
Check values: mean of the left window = 7.78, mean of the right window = 7.54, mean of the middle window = 7.48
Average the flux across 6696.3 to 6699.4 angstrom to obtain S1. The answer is 7.7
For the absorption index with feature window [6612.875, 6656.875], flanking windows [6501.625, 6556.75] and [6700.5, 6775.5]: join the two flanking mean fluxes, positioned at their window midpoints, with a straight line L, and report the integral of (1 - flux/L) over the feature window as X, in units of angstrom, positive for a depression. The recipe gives -0.3 angstrom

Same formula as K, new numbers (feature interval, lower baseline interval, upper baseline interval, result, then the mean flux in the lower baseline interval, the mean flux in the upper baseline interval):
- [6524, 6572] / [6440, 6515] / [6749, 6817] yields 0.05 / 7.87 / 7.52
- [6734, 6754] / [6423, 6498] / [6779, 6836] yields 0.01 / 7.9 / 7.51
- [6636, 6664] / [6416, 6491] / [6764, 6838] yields 0.01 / 7.91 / 7.51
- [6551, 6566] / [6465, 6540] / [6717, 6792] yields 0.08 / 7.84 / 7.52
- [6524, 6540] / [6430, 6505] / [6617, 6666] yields 0.01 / 7.87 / 7.69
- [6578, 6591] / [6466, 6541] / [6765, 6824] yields 0.02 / 7.83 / 7.52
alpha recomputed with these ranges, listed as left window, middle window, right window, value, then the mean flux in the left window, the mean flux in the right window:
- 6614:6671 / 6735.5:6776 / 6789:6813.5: 0.00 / 7.69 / 7.49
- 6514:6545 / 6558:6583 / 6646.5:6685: 0.10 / 7.8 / 7.65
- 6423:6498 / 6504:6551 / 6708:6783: 0.00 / 7.9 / 7.54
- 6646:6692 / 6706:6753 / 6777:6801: 0.01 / 7.67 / 7.55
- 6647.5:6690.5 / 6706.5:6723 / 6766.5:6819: 0.00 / 7.66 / 7.53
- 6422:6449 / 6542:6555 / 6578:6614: 0.00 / 7.94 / 7.62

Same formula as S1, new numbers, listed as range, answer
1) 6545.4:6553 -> 7.69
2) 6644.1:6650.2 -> 7.65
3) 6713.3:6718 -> 7.63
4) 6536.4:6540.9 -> 7.77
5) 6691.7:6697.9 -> 7.72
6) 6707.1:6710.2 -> 7.65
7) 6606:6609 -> 7.69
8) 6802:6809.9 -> 7.49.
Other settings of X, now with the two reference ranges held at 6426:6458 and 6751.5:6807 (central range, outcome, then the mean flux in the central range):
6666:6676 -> 0.0 angstrom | 7.64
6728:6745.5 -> 0.2 angstrom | 7.5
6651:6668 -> 0.1 angstrom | 7.63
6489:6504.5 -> 0.2 angstrom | 7.76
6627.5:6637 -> -0.1 angstrom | 7.74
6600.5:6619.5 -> 0.1 angstrom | 7.7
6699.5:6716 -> -0.1 angstrom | 7.66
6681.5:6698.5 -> -0.2 angstrom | 7.72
